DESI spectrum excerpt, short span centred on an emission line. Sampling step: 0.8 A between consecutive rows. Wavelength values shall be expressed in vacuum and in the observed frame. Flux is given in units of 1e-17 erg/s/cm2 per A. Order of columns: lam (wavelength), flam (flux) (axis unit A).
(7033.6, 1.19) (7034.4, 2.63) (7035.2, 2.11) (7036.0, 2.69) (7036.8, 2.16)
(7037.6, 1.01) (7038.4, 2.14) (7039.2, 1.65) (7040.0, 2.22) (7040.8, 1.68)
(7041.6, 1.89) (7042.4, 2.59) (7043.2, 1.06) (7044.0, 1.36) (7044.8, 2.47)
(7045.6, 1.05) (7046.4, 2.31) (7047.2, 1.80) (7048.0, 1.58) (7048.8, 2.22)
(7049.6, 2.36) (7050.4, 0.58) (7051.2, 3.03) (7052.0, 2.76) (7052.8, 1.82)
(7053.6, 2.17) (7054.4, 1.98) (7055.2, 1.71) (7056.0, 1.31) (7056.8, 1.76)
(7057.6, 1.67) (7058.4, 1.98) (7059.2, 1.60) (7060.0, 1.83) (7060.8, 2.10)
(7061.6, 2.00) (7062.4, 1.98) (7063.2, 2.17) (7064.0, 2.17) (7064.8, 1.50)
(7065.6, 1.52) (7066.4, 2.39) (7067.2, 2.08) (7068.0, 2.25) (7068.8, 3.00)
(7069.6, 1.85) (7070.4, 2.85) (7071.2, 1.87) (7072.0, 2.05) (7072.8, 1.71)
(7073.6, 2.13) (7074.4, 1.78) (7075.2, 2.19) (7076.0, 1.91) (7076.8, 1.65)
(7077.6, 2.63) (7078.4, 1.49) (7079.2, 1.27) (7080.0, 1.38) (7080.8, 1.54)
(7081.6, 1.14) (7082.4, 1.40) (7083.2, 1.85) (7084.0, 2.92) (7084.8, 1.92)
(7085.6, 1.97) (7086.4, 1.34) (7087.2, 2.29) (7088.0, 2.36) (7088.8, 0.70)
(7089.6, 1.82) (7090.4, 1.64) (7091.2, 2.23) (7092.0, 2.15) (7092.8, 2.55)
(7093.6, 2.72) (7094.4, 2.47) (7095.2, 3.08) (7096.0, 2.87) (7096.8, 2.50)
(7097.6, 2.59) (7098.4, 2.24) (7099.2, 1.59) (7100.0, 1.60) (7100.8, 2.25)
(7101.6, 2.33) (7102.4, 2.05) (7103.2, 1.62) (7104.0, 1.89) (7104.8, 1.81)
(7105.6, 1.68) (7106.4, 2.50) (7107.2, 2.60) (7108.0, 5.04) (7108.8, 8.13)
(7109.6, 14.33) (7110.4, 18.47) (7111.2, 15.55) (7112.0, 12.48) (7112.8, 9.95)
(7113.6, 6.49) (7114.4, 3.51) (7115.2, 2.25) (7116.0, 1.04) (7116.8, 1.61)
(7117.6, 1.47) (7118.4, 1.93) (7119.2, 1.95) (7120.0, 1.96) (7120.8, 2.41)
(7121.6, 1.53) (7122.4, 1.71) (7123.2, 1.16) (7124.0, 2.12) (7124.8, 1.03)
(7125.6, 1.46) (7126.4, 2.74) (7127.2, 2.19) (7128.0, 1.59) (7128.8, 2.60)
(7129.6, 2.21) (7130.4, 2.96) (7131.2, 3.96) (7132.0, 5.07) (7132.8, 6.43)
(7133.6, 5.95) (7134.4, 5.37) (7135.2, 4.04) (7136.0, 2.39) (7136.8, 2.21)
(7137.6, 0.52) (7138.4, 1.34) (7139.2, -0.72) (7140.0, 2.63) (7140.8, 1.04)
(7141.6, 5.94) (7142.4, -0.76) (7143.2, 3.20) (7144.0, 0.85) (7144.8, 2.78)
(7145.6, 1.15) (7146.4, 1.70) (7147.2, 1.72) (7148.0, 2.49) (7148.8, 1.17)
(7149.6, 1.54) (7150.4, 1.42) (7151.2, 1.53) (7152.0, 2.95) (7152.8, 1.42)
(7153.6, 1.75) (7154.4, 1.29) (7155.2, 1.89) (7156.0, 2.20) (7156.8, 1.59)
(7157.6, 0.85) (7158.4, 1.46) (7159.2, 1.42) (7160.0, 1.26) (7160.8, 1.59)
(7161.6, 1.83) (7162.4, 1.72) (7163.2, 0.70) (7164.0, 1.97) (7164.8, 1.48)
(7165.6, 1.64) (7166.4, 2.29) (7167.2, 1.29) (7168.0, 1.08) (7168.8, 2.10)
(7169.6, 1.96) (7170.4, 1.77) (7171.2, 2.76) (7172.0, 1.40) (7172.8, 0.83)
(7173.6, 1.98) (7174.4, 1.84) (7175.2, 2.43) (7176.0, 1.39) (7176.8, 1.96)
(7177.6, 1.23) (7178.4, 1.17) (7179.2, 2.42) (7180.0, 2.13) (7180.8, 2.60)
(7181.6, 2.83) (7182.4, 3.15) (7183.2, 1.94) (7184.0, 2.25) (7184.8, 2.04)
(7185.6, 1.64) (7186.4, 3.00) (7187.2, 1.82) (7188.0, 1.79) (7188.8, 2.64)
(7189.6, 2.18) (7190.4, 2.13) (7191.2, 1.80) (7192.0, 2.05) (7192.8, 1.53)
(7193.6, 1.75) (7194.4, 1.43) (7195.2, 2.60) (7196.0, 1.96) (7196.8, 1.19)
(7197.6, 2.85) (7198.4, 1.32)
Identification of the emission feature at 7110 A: Halpha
